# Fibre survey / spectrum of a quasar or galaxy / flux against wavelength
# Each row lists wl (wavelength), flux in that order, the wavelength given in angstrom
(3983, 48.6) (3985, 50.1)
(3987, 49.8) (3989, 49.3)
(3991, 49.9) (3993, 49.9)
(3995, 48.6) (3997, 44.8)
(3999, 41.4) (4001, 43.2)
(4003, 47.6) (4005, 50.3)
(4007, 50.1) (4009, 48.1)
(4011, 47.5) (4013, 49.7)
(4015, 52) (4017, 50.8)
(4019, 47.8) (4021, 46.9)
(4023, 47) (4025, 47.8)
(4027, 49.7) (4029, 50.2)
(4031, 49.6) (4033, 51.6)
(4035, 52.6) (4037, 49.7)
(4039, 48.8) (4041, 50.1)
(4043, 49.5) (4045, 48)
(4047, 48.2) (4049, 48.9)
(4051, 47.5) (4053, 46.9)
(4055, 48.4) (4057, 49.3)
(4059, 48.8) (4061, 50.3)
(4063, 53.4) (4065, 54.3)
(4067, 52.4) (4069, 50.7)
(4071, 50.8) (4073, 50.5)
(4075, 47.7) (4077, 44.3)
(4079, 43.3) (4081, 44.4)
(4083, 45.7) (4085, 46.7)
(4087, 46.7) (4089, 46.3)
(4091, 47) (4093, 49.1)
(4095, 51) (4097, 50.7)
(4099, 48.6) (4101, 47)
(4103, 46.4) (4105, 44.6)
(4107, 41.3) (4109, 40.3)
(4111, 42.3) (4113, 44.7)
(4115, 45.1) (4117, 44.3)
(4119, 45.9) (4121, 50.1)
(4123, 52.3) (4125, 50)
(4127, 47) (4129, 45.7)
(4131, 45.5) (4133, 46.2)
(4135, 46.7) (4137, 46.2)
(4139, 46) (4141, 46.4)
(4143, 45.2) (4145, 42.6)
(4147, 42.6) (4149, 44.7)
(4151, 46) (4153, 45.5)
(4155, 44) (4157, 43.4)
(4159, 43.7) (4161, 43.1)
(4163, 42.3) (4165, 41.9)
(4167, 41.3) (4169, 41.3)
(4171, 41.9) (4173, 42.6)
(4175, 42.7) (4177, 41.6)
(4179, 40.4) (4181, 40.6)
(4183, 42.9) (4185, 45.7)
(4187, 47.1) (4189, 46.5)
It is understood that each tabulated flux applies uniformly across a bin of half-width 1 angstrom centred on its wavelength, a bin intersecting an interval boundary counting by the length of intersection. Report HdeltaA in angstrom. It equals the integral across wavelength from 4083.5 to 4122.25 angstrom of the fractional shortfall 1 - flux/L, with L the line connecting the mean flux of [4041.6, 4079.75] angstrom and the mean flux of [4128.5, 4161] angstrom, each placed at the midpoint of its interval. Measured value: 0.67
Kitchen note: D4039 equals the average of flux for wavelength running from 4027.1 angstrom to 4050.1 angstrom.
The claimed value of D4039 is 49.7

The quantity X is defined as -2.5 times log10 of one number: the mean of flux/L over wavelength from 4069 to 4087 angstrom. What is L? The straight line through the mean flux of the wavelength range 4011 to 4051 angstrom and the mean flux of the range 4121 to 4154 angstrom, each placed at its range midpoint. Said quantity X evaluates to 0.02 mag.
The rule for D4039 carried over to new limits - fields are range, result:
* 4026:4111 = 48.3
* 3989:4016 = 48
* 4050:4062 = 48.5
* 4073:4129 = 46.5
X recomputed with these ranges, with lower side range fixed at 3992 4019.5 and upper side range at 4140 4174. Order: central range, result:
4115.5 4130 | -0.08 mag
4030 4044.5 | -0.07 mag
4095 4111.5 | -0.01 mag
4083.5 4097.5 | -0.06 mag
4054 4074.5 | -0.10 mag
